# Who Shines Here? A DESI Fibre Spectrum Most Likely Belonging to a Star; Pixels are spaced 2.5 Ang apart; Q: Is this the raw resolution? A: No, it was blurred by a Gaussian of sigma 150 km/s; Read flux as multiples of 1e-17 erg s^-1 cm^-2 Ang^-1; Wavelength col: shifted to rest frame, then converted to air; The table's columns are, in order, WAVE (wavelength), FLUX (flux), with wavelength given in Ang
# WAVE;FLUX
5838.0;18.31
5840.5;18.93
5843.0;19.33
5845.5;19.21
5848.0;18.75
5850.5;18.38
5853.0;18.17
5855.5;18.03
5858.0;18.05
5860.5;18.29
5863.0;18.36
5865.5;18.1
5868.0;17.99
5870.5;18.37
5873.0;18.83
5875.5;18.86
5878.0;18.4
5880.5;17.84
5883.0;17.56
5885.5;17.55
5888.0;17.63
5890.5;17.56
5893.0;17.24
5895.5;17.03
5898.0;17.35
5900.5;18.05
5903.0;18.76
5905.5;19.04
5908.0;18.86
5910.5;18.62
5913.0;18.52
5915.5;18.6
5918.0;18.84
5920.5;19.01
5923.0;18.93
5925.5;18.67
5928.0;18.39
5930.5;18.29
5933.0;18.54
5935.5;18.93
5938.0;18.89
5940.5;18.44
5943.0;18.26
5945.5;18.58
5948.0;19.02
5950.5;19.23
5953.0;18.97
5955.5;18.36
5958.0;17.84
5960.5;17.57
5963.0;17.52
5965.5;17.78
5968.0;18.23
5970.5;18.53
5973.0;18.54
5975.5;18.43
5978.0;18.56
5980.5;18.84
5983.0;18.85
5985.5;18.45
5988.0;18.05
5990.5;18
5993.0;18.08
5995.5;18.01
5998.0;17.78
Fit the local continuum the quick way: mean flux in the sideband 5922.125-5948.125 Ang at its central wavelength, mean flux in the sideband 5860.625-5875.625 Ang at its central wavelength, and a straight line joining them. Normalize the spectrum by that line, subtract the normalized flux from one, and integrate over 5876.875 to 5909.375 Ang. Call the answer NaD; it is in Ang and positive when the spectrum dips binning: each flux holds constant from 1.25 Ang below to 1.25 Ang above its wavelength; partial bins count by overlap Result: 1.0 Ang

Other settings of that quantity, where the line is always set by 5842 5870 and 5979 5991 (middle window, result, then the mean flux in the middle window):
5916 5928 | -0.2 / 18.8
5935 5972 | 0.1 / 18.4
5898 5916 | -0.1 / 18.5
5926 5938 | -0.1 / 18.6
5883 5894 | 0.5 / 17.5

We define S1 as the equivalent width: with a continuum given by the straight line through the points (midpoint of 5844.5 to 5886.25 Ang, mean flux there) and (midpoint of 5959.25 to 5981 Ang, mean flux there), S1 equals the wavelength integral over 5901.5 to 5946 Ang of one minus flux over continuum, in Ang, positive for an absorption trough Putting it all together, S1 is -1.1 Ang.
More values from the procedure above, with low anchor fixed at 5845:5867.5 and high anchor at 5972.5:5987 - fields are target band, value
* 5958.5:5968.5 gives 0.4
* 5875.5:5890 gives 0.4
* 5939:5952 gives -0.1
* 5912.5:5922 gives -0.2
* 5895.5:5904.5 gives 0.2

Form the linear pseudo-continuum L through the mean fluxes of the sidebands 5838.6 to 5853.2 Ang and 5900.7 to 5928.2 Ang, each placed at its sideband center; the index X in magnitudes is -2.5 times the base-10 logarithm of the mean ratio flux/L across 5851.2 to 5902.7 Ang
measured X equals 0.05 mag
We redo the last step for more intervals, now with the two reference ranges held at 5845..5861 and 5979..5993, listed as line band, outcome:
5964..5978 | 0.01 mag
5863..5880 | 0.00 mag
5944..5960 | -0.01 mag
